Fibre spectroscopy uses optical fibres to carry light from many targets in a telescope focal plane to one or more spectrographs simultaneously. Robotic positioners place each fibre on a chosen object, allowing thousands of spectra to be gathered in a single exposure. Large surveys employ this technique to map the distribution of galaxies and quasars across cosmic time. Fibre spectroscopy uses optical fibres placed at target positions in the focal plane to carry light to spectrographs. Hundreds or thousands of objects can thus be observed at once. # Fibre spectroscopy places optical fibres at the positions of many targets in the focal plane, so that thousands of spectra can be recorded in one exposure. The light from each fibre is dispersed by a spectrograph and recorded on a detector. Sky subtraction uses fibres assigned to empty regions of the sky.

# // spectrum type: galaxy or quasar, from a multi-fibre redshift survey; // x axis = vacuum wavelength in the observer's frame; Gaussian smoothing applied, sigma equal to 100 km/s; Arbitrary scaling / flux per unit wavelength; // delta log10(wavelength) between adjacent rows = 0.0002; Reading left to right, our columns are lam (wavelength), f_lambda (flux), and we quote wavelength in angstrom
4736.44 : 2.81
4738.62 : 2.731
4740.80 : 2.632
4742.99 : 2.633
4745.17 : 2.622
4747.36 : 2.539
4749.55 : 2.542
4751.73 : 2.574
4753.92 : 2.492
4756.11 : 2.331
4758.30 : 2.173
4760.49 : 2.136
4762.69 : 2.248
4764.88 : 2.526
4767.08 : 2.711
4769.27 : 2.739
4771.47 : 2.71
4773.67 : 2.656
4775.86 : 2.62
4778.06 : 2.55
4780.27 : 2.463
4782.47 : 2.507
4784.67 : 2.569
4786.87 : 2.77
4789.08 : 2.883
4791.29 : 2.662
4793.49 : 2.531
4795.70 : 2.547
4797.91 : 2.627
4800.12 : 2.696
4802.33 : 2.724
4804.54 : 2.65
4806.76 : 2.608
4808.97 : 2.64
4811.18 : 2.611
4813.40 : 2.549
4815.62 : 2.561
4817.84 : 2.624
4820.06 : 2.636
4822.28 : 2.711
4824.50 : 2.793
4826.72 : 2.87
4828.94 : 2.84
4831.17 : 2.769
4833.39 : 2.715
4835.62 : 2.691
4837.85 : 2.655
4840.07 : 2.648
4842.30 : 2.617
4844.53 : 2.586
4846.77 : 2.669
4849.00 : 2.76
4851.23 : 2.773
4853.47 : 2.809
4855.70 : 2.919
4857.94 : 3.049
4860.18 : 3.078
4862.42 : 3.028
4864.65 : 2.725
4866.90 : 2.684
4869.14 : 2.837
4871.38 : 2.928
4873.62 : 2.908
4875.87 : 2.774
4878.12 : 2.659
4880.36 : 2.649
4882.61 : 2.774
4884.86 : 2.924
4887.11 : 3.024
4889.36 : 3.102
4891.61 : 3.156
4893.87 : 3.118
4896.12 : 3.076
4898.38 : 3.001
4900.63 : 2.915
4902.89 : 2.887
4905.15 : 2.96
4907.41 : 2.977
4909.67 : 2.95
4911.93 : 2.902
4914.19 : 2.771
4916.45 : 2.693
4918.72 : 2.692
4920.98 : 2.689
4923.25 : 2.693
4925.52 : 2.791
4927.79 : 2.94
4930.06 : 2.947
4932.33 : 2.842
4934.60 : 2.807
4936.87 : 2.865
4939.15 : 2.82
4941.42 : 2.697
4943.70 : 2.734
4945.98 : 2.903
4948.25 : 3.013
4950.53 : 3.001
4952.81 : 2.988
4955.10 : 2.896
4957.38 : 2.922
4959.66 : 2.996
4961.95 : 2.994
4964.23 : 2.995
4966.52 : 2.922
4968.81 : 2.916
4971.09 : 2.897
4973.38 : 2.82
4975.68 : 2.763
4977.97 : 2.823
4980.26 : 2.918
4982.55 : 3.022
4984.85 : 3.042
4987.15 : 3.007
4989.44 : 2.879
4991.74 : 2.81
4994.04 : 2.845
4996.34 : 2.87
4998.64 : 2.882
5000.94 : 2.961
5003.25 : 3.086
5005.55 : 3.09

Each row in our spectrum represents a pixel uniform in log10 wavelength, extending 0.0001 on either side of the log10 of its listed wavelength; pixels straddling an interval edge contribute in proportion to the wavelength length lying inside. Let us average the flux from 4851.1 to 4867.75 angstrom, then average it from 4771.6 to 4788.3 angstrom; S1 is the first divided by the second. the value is 1.1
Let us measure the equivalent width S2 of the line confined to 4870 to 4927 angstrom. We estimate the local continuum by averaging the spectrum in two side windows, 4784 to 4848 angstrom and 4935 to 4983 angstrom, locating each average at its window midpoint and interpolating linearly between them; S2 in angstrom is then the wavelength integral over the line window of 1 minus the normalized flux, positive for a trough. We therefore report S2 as -1.61 angstrom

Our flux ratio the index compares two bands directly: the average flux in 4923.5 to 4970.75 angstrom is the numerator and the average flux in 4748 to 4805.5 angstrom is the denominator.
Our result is 1.13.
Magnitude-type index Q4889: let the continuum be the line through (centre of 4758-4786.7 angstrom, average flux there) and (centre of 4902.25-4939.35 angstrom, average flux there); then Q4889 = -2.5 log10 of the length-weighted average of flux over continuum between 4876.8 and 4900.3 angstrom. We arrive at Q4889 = -0.07 mag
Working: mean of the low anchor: 2.53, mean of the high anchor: 2.84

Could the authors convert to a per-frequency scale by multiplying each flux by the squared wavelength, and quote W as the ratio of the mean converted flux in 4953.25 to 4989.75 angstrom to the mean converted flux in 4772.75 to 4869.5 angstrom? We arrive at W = 1.2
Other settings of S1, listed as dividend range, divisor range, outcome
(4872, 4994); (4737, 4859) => 1.10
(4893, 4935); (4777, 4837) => 1.08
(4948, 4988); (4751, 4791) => 1.16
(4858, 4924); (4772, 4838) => 1.09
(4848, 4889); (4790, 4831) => 1.07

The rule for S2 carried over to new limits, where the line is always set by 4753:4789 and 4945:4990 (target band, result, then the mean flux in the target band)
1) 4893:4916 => -1.2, 2.95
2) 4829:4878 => -1.7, 2.79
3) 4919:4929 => 0.3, 2.77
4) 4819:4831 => -0.6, 2.77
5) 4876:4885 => 0.1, 2.74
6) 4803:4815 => 0.0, 2.61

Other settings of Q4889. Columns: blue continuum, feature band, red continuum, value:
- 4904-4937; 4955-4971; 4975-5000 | -0.03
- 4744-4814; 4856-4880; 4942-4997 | -0.05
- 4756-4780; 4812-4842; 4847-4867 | 0.02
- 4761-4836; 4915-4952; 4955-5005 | 0.01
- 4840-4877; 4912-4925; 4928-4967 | 0.06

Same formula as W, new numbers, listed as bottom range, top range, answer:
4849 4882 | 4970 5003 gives 1.07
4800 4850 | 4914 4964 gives 1.12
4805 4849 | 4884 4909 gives 1.16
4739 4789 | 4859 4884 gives 1.16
